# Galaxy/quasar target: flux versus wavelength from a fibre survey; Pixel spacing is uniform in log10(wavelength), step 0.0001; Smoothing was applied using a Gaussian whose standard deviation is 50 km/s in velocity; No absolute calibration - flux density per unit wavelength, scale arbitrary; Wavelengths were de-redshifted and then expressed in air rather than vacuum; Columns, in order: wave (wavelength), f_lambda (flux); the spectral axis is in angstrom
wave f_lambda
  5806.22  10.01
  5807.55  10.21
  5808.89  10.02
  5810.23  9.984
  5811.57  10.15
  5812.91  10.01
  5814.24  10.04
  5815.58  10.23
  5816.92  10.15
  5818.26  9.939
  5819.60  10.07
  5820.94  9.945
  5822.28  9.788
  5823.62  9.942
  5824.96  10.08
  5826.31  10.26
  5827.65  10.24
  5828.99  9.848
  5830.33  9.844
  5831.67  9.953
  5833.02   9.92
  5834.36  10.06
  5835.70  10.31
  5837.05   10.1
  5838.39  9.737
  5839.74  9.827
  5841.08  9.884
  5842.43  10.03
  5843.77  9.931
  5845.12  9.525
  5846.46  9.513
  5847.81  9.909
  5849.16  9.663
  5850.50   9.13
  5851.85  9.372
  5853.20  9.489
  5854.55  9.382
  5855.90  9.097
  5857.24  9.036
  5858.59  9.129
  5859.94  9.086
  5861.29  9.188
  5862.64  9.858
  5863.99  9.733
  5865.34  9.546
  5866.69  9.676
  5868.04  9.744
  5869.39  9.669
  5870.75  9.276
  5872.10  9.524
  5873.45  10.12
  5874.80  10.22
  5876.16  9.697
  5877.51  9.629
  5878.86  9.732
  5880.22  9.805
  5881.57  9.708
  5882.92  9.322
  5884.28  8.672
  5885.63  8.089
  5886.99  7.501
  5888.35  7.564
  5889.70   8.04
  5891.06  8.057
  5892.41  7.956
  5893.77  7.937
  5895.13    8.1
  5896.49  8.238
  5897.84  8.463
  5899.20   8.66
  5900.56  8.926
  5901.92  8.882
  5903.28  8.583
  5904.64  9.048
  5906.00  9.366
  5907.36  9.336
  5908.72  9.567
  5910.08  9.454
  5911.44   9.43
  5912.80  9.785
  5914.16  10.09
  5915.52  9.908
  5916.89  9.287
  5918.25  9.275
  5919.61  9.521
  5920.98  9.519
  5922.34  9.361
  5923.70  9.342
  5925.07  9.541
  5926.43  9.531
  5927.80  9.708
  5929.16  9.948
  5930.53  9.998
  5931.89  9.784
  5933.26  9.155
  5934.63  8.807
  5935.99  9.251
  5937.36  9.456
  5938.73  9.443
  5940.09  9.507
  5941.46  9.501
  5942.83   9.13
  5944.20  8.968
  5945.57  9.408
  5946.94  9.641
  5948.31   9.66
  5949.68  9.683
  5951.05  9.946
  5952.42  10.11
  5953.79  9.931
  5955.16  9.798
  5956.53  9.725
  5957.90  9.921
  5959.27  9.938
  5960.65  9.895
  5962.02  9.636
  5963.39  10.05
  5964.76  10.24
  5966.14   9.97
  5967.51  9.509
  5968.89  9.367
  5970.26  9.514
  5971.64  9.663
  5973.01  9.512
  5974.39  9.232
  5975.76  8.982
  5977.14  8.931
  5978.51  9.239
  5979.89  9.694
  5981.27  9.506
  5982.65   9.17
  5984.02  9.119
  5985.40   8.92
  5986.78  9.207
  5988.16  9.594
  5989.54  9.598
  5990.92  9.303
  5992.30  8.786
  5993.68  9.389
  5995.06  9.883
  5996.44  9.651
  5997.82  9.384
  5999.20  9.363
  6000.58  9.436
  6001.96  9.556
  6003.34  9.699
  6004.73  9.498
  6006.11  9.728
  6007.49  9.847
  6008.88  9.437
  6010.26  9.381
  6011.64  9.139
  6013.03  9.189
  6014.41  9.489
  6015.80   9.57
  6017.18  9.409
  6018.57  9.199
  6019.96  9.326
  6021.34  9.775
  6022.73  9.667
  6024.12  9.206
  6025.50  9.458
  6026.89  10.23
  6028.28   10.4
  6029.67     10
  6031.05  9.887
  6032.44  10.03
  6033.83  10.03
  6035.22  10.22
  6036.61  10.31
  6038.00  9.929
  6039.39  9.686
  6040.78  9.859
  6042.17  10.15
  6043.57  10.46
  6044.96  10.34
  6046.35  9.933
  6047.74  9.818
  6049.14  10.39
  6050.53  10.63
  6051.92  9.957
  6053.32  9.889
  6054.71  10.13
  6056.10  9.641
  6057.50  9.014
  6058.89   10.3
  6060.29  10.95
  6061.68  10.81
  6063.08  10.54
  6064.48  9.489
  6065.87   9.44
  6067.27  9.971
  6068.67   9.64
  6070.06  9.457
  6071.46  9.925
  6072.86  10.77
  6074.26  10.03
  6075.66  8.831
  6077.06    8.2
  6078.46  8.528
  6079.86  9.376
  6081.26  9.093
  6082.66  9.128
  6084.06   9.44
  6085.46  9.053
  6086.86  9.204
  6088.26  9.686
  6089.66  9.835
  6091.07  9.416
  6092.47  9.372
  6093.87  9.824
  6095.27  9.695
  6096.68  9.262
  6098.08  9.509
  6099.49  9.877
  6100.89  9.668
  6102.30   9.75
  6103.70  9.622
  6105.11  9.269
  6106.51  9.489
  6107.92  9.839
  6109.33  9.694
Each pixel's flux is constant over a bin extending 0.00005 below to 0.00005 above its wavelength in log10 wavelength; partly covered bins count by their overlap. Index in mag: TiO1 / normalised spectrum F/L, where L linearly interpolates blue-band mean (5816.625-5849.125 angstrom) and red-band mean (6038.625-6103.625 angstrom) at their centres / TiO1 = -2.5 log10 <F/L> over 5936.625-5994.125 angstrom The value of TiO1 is 0.03 mag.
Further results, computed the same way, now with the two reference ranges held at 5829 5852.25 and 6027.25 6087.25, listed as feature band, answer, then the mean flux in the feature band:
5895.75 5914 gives 0.08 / 9.09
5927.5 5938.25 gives 0.04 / 9.5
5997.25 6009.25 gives 0.03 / 9.55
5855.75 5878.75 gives 0.03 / 9.56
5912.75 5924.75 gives 0.03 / 9.55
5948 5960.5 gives 0.00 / 9.86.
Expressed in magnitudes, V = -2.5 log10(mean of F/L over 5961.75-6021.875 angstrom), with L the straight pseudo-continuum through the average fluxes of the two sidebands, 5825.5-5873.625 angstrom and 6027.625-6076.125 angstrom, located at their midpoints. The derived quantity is 0.05 mag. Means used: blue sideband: 9.68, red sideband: 10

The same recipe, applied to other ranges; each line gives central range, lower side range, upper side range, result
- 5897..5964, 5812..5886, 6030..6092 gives 0.03 mag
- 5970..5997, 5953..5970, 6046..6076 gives 0.06 mag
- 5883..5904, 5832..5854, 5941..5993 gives 0.17 mag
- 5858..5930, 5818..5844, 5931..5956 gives 0.06 mag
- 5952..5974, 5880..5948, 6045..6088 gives -0.05 mag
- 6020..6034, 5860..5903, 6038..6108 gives -0.03 mag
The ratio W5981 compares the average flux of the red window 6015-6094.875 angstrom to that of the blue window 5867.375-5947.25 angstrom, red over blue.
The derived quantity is 1.06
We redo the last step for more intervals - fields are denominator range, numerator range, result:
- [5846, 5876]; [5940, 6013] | 1.00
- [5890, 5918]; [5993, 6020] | 1.06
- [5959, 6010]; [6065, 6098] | 0.99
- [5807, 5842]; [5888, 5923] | 0.89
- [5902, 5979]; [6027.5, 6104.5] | 1.03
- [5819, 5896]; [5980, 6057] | 1.03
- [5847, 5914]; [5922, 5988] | 1.04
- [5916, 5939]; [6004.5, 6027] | 1.00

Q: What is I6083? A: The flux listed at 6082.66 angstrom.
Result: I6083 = 9.128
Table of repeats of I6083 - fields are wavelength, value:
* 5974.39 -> 9.232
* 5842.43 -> 10.03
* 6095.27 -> 9.695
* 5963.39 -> 10.05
